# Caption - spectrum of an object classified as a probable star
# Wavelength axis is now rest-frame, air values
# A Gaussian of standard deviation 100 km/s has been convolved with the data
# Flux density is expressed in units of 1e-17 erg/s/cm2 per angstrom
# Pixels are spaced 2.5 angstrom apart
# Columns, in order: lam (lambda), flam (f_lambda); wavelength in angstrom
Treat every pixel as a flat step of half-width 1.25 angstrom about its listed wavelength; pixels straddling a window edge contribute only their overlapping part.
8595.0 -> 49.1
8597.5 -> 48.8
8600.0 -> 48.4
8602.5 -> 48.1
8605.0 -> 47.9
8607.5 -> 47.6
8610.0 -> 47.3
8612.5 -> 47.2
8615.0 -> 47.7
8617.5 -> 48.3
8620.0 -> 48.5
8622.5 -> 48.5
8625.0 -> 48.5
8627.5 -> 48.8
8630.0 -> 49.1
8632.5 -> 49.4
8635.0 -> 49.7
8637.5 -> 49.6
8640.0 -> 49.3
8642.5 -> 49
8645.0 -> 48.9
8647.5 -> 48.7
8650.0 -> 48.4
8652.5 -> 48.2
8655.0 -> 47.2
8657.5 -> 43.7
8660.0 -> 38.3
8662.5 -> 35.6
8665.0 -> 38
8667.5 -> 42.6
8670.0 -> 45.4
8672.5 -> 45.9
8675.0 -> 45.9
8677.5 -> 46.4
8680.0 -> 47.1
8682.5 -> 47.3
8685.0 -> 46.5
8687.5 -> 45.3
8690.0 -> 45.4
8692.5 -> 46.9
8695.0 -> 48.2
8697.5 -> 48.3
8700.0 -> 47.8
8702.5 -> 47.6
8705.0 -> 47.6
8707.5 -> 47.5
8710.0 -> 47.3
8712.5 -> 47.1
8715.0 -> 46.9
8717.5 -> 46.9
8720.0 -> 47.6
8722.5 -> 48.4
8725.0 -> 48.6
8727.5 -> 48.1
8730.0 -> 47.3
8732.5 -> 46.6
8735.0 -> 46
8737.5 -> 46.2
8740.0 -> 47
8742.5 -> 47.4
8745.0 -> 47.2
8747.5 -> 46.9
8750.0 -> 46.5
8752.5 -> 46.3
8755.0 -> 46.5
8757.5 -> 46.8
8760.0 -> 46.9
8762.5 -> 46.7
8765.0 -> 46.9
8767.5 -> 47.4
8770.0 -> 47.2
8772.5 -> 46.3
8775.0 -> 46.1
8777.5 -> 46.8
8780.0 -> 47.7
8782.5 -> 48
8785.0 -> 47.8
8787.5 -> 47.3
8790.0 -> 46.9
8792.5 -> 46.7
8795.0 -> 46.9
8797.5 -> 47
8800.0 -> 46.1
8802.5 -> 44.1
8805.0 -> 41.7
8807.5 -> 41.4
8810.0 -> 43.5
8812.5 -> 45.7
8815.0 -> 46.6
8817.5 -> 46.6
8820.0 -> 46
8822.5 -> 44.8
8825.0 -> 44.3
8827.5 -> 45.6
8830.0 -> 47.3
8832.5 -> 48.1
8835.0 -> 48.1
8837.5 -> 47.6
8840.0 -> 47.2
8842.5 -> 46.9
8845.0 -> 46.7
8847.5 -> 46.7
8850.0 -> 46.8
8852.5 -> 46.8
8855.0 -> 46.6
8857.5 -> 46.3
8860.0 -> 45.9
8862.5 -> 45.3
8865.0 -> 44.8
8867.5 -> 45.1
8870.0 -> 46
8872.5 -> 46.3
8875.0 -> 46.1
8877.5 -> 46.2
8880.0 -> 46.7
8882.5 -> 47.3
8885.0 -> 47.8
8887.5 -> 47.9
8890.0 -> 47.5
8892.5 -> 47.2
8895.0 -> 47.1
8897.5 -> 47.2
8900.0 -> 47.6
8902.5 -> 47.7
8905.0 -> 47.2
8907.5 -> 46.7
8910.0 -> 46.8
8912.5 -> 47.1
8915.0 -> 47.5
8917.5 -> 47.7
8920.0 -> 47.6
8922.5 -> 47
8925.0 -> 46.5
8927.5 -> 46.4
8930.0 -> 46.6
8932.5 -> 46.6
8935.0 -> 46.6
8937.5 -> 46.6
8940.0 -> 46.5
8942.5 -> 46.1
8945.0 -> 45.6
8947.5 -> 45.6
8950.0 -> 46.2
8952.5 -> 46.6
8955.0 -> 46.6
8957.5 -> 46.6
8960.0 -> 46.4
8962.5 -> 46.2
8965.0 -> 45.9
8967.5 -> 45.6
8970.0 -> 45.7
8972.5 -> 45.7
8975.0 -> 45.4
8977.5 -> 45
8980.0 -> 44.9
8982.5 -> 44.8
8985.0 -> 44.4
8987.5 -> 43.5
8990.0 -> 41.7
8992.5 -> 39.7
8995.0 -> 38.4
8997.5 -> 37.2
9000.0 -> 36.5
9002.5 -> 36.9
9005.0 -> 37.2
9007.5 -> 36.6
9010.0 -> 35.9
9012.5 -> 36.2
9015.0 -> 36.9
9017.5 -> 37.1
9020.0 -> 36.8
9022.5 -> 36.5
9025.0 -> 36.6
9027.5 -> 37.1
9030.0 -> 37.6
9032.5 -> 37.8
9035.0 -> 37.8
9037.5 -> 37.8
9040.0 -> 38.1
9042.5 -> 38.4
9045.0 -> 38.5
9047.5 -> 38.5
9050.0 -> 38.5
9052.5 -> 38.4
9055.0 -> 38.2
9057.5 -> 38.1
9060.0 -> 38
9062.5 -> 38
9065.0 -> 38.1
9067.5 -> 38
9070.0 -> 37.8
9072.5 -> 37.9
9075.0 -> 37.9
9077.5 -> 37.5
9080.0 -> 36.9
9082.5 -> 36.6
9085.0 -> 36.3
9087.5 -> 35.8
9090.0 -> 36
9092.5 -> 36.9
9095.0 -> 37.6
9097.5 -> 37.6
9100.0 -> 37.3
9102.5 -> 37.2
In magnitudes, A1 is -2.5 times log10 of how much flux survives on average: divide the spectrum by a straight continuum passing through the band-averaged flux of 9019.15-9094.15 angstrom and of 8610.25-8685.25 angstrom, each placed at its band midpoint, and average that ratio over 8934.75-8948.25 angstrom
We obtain -0.15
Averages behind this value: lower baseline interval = 46.6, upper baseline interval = 37.6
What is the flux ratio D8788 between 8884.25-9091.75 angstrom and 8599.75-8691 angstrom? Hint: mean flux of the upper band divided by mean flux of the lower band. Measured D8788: 0.90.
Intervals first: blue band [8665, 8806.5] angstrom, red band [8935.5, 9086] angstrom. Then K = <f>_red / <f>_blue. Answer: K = 0.9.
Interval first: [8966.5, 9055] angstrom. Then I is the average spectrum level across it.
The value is 39.5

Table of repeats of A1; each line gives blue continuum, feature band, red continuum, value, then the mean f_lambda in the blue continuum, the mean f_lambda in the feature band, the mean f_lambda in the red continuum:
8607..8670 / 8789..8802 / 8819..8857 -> 0.00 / 46.7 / 46.6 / 46.6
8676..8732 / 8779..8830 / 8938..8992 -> 0.02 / 47.3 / 45.8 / 45.4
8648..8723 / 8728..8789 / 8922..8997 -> -0.03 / 45.8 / 46.9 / 45.2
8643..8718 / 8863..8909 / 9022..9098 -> -0.13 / 45.9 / 46.8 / 37.6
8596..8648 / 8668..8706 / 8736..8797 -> 0.03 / 48.5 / 46.7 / 46.9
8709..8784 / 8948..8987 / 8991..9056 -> -0.16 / 47.1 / 45.7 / 37.5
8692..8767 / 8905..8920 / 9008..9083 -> -0.14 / 47.2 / 47.2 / 37.6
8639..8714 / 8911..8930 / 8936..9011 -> -0.08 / 46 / 47.1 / 43.4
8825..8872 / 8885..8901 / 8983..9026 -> -0.08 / 46.5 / 47.4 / 38.2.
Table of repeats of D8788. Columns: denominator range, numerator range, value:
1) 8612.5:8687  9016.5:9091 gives 0.81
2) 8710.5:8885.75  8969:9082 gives 0.84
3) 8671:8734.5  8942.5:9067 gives 0.86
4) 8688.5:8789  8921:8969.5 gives 0.98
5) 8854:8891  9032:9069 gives 0.82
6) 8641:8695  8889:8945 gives 1.04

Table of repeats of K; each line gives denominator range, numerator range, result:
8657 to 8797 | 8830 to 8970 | 1.01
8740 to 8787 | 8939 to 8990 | 0.97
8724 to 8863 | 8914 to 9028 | 0.93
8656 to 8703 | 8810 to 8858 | 1.04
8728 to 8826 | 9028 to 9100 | 0.81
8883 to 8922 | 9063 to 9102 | 0.79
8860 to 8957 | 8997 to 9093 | 0.80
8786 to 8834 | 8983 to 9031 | 0.84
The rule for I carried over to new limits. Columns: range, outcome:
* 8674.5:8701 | 46.8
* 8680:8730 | 47.3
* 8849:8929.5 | 46.8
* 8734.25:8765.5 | 46.7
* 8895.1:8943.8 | 46.9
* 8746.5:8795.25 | 46.9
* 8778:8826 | 45.8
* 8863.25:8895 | 46.6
